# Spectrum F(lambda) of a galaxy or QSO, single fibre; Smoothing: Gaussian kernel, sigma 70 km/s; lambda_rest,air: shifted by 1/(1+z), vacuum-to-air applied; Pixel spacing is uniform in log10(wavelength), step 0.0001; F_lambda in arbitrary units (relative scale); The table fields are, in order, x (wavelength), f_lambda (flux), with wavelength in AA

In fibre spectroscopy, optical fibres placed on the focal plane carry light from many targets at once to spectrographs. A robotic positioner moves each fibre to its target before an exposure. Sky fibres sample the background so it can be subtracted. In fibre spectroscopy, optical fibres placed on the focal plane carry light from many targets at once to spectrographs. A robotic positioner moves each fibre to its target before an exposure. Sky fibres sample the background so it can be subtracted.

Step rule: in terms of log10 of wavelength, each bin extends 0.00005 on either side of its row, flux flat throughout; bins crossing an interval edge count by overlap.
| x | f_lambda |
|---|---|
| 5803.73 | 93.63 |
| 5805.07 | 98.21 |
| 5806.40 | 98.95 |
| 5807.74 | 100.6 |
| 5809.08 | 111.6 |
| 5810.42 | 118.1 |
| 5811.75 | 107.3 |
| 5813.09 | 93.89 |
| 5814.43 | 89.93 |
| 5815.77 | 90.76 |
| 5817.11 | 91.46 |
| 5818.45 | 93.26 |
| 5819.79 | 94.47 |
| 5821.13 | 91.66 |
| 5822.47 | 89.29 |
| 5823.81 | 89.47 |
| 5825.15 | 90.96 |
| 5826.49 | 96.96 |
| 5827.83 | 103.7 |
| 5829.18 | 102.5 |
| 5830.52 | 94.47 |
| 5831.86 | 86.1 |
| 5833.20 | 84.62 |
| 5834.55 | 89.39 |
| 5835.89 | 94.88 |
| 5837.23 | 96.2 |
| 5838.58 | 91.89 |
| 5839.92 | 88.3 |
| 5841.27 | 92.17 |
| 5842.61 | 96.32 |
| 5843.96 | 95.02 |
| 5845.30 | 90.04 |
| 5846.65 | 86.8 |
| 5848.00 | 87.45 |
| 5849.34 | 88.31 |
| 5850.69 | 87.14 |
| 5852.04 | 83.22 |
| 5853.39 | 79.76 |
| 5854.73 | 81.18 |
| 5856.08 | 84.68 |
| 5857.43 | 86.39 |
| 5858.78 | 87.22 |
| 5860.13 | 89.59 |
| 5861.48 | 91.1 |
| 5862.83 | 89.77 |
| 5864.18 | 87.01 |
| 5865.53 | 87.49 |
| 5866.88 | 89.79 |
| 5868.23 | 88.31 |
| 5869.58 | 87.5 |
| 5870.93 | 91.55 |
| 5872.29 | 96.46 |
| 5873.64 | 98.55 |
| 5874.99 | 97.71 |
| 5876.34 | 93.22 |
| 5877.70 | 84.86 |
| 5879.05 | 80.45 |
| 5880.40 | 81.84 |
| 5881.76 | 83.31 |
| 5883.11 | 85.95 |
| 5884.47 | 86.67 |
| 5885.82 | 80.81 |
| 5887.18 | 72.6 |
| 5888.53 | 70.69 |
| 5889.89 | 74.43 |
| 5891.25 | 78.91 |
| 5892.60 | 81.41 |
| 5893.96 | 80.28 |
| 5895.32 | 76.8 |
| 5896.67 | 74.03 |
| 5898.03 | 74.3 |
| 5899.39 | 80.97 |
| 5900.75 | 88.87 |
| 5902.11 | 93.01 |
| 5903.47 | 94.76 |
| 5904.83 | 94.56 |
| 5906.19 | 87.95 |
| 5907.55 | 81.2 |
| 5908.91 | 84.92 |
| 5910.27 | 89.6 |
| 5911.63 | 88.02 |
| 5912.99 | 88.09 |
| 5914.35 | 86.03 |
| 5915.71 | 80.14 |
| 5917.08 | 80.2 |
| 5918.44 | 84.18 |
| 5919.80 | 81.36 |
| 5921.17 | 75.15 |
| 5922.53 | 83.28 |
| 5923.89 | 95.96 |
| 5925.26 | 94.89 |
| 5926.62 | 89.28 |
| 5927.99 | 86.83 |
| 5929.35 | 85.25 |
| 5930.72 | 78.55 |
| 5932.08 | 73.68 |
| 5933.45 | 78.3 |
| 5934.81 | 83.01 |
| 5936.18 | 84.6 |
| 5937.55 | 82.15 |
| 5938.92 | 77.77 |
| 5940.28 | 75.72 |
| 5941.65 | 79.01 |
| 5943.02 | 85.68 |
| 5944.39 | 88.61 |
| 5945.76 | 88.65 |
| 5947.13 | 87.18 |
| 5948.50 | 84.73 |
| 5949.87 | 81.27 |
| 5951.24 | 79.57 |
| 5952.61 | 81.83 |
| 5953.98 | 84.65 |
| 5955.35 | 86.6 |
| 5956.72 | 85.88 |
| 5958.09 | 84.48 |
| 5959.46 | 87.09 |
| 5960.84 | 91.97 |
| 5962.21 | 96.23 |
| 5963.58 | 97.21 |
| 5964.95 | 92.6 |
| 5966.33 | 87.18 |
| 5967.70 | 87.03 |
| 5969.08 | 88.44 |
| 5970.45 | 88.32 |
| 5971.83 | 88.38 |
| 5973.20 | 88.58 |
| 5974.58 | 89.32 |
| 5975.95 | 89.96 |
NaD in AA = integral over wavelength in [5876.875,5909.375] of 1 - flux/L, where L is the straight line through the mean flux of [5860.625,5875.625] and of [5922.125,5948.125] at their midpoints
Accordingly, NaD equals 2.3 AA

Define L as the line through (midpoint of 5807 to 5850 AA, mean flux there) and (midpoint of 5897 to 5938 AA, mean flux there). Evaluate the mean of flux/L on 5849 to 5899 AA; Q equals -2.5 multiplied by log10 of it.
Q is 0.061 mag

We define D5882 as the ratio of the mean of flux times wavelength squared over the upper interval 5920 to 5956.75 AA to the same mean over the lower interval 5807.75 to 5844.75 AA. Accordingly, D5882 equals 0.91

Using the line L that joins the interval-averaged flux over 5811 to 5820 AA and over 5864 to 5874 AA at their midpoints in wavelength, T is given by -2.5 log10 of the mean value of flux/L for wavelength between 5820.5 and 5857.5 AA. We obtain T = 0.03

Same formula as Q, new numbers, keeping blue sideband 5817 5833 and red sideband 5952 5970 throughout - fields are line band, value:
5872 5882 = 0.025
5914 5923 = 0.113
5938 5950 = 0.075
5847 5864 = 0.074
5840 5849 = 0.022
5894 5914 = 0.065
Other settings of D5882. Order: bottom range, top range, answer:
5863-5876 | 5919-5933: 0.94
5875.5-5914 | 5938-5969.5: 1.05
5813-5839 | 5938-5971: 0.97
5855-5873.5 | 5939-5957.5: 0.97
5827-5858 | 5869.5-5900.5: 0.94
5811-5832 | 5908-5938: 0.92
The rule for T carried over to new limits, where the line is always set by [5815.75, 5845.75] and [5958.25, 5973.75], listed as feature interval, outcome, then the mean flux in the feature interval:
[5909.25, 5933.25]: 0.08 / 84.6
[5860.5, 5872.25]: 0.03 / 89.5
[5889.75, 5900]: 0.18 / 77.8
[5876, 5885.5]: 0.09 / 84.7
